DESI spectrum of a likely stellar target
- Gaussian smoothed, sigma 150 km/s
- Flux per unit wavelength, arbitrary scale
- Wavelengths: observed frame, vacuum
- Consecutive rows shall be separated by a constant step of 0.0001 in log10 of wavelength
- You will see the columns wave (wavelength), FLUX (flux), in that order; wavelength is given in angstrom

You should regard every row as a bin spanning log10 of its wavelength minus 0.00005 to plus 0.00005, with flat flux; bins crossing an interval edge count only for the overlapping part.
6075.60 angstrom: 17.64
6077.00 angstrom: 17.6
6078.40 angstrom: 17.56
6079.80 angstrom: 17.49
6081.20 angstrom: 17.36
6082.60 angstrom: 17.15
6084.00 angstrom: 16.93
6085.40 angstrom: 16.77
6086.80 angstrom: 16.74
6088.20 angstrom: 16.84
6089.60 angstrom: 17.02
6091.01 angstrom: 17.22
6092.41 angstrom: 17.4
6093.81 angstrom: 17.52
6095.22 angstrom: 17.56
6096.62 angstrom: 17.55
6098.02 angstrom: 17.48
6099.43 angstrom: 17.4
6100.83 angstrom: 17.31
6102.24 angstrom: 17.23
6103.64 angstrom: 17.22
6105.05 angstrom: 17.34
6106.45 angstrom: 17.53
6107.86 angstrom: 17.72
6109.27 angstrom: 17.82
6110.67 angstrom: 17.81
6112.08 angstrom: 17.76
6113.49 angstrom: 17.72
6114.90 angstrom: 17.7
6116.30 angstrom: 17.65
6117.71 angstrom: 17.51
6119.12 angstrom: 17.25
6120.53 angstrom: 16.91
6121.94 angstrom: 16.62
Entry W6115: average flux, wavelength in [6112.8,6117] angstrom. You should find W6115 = 17.7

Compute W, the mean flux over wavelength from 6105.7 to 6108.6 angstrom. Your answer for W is 17.6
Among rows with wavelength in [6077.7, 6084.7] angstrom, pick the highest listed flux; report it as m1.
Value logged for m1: 17.56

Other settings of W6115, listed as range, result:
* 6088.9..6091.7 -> 17.1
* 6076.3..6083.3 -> 17.4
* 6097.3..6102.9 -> 17.3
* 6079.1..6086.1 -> 17.1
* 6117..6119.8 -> 17.4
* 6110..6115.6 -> 17.7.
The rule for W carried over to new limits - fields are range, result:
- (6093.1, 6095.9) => 17.5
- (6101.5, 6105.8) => 17.3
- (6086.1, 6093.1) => 17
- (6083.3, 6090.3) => 16.9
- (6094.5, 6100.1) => 17.5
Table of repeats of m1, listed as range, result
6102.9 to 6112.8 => 17.82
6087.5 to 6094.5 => 17.52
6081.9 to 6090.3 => 17.15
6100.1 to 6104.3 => 17.31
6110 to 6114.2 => 17.81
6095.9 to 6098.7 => 17.55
